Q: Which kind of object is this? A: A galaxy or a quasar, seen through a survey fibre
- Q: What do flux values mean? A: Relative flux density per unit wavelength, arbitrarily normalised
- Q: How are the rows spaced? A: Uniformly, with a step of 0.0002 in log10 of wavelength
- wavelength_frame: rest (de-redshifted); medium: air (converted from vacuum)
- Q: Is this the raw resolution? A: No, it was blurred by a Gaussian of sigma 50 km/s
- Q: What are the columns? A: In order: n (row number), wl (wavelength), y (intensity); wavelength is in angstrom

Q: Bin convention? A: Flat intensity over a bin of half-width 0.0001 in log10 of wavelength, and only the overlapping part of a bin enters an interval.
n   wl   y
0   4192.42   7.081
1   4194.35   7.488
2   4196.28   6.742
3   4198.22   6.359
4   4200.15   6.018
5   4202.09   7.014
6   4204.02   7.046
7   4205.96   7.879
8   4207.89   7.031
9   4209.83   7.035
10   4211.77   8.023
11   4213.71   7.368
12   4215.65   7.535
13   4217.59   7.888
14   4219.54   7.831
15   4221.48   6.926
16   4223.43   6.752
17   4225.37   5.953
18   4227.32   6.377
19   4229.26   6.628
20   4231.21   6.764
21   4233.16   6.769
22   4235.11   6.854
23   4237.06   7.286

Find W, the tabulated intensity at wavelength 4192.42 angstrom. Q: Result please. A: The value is 7.081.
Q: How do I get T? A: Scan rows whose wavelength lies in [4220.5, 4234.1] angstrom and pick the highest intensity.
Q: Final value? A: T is 6.926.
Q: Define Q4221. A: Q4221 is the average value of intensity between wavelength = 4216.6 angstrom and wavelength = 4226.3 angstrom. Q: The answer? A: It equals 7.07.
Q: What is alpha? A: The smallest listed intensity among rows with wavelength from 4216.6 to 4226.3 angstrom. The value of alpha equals 5.953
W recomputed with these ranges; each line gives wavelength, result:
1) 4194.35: 7.488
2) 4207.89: 7.031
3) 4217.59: 7.888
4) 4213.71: 7.368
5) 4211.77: 8.023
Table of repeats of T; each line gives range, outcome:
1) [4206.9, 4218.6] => 8.023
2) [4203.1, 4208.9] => 7.879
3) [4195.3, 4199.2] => 6.742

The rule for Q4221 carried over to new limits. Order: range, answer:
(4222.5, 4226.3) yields 6.36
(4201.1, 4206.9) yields 7.3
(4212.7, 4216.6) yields 7.46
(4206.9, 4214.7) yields 7.37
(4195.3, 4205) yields 6.64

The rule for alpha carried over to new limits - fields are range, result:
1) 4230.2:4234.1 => 6.764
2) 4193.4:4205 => 6.018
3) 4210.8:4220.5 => 7.368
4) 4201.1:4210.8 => 7.014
